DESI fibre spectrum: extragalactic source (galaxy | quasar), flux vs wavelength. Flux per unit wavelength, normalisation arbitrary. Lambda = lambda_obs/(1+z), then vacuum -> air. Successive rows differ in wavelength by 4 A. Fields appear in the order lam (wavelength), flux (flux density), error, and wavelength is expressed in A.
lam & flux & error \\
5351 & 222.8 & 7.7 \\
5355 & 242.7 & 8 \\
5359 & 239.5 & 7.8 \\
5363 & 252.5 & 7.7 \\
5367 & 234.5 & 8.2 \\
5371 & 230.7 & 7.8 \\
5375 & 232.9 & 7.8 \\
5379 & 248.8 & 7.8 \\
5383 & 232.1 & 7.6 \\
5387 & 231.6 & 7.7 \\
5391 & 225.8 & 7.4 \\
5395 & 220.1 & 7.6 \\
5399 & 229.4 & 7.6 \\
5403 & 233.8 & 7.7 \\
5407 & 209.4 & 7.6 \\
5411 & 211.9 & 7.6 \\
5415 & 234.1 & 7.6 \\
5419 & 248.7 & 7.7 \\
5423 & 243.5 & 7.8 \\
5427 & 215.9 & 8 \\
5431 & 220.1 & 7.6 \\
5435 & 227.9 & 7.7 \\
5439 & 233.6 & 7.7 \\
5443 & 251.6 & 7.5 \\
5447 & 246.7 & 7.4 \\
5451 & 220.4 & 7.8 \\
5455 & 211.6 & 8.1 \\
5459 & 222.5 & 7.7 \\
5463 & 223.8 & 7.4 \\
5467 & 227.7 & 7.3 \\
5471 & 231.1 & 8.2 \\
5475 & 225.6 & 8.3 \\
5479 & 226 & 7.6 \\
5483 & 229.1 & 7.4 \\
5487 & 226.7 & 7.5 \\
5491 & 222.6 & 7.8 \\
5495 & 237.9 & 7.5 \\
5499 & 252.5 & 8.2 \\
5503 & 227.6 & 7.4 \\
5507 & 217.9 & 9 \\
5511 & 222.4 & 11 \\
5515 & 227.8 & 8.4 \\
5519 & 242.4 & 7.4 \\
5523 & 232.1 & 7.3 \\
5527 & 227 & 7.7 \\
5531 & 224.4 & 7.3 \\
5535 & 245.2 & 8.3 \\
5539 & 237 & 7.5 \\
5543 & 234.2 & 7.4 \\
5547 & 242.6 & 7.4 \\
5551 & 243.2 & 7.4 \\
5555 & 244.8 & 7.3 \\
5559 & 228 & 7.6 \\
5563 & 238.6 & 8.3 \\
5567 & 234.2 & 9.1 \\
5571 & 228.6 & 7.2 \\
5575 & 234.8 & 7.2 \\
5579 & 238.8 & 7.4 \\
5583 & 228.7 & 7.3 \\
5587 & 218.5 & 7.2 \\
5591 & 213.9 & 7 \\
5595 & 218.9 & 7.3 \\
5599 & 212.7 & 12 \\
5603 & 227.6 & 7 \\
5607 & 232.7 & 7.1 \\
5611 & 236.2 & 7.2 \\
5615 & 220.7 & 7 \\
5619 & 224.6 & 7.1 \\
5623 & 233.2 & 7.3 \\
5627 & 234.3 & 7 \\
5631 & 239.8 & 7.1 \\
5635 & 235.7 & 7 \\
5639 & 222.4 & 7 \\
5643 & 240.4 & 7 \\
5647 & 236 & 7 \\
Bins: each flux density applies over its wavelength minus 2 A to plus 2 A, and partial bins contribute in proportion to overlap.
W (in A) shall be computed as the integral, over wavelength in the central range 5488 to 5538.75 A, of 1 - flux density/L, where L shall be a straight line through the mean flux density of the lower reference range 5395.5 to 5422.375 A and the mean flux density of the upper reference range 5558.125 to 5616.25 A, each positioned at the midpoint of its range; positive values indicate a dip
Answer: -0.9 A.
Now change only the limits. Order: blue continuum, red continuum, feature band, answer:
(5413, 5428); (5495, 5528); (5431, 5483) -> 1.35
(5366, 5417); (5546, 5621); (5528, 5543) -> -0.35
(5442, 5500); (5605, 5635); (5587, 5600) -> 0.88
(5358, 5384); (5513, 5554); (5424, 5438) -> 0.83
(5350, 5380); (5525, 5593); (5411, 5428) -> 0.20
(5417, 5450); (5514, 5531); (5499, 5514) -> 0.35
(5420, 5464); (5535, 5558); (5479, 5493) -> 0.47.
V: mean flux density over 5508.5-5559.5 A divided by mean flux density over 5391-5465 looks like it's 1.03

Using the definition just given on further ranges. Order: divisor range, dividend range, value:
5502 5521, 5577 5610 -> 0.99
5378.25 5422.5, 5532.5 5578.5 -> 1.03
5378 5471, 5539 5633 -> 1.01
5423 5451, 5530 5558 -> 1.03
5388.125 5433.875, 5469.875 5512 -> 1.01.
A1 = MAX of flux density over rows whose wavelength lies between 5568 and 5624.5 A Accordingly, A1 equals 238.8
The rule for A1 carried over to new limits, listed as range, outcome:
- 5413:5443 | 251.6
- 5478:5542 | 252.5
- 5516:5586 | 245.2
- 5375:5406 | 248.8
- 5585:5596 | 218.9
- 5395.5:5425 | 248.7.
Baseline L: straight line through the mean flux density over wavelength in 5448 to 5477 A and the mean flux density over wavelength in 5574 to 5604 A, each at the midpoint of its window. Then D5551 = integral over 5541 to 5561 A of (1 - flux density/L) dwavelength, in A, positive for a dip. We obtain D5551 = -1.3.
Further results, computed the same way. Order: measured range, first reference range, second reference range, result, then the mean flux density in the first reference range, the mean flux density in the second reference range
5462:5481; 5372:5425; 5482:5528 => 0.3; 231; 231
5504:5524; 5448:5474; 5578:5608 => -0.4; 224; 223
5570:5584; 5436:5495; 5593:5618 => -0.5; 229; 225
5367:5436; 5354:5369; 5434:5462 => 2.2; 242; 230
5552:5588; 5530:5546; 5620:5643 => 0.3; 236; 233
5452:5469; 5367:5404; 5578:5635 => 0.7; 232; 227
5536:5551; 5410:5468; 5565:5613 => -0.7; 230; 227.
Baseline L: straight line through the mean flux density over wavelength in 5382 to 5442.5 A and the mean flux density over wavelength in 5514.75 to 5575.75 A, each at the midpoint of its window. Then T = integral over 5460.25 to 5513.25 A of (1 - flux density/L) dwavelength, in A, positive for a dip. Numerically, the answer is 0.9 A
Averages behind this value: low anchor 228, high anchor 236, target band 228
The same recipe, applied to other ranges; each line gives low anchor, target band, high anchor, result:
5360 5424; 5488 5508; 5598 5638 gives -0.1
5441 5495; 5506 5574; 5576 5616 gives -2.1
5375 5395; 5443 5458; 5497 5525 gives 0.2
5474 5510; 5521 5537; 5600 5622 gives -0.2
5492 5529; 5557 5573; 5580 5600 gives -0.6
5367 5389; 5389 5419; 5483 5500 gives 1.2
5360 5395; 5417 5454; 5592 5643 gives 0.0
